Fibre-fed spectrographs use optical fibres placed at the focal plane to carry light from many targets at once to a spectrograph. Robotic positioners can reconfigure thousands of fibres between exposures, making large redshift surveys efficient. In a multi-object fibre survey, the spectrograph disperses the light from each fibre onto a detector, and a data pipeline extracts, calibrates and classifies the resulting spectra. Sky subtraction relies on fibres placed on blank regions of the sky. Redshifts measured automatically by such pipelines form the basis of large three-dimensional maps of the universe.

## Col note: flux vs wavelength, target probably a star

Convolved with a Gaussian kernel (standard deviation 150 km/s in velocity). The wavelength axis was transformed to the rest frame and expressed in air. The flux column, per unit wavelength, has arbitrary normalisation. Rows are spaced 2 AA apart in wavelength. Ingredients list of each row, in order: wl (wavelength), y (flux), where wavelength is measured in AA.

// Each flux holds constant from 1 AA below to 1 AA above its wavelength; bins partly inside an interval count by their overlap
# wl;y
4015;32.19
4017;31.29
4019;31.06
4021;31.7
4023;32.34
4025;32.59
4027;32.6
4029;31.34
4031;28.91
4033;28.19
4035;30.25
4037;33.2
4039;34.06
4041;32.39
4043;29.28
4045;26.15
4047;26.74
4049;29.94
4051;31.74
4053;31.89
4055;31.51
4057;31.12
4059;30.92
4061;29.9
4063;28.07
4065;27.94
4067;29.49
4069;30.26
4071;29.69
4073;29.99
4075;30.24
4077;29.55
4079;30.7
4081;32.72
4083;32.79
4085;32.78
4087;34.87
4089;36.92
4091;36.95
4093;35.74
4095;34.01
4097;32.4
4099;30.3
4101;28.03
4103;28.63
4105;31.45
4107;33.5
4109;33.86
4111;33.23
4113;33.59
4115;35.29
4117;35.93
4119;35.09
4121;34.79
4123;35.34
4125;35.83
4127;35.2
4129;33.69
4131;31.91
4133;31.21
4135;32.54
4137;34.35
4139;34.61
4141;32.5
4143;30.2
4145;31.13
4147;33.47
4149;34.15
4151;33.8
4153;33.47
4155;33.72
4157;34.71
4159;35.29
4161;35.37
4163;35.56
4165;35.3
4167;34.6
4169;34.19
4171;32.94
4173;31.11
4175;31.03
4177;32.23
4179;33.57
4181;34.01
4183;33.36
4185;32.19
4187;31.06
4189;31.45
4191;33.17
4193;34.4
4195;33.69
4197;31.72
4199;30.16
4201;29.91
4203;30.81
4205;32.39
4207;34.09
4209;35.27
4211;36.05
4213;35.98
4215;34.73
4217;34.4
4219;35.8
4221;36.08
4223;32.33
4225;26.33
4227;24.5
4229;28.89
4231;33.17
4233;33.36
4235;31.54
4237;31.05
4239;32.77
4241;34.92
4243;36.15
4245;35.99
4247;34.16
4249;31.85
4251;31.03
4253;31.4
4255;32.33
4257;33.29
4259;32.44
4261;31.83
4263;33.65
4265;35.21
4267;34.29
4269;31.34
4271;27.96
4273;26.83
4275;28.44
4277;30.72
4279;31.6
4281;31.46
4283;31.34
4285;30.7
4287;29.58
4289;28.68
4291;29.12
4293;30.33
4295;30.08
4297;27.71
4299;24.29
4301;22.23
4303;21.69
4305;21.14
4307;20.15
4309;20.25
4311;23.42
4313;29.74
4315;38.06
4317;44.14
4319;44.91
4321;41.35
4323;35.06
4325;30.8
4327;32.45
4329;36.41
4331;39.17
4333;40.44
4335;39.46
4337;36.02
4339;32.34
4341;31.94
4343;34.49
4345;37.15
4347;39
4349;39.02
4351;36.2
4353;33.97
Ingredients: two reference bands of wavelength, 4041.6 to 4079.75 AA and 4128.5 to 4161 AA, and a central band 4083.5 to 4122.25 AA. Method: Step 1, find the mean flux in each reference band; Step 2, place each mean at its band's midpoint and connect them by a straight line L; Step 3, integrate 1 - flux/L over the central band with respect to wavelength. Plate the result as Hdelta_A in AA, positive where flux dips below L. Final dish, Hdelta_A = -2.5 AA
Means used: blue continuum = 29.8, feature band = 33.5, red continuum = 33.2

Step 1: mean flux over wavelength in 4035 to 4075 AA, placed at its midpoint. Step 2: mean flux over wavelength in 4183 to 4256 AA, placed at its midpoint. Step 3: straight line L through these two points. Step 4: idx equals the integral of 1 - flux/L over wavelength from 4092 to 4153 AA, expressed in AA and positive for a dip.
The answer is -3.9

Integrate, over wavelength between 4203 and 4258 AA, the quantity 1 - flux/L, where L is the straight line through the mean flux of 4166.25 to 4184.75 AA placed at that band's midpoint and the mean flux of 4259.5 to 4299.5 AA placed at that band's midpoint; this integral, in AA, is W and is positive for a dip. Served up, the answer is -2.33 AA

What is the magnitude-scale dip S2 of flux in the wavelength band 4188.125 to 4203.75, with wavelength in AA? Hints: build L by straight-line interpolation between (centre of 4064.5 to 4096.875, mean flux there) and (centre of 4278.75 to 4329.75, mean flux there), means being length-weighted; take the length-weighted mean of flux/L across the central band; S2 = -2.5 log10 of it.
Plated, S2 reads -0.026 mag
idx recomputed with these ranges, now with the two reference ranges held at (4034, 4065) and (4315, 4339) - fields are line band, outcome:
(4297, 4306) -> 3.5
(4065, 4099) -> -1.0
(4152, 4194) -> 0.4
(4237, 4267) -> 2.2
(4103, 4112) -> -0.2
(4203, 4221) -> 0.1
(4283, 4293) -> 1.9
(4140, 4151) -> 0.2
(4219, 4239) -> 2.3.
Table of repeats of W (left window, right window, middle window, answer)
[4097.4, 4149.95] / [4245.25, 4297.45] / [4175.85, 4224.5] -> -1.7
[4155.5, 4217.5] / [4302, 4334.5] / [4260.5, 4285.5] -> 1.3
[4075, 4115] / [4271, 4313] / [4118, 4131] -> -1.2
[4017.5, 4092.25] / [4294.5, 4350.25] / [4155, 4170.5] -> -1.5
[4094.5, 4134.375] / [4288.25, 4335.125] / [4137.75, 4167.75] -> -1.0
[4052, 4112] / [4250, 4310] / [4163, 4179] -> -1.5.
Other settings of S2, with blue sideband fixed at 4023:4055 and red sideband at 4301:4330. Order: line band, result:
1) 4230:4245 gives -0.08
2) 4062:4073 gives 0.06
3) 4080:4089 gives -0.10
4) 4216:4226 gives -0.07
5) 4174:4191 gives -0.05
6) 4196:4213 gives -0.06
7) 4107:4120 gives -0.12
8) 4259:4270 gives -0.07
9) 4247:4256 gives -0.03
